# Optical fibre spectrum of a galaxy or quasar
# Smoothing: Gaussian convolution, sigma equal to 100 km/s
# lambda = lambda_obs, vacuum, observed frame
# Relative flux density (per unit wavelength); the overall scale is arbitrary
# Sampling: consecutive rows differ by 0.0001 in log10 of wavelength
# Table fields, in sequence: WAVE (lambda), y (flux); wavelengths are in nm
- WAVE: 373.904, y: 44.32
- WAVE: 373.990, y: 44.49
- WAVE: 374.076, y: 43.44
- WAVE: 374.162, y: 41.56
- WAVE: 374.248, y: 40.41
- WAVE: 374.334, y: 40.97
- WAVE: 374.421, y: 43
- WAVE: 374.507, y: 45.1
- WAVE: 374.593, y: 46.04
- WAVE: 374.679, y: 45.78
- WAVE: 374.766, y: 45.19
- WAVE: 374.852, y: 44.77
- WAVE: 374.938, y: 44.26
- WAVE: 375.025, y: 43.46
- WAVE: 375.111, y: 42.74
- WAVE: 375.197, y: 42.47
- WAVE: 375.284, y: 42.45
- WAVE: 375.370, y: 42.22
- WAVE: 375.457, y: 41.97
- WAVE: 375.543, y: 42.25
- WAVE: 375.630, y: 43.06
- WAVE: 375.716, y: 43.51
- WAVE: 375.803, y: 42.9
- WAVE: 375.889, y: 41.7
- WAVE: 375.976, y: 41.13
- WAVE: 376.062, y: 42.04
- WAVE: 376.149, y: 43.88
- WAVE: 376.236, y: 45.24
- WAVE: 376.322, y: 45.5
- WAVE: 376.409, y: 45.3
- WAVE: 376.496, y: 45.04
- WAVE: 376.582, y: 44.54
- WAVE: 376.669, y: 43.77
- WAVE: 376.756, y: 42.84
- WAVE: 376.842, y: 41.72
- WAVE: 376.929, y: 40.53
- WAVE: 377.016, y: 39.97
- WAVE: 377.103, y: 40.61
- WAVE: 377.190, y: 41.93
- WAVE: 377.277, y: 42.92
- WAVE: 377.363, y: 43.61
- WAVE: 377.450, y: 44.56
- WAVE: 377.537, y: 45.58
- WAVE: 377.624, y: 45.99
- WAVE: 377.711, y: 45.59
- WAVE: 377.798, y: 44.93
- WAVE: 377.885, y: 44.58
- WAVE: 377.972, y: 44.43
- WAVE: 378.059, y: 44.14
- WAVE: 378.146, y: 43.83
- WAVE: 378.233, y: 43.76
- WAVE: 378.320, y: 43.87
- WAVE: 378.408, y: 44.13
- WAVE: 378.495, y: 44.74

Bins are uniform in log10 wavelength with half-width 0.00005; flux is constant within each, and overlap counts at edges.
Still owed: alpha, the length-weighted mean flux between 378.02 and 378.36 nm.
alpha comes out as 43.9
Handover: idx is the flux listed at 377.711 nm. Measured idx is 45.59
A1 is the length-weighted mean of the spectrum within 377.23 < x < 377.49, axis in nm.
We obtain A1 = 43.8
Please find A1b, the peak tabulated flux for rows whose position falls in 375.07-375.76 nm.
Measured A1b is 43.51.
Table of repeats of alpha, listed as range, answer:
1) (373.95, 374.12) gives 44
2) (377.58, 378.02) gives 45.1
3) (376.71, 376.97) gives 41.8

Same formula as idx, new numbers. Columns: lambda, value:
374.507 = 45.1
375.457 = 41.97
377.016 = 39.97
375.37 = 42.22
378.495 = 44.74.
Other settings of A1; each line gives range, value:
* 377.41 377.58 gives 45.1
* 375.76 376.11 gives 42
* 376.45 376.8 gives 44.1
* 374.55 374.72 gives 46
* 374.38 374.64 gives 44.9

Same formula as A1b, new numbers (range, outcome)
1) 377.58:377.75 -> 45.99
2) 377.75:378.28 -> 44.93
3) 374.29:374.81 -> 46.04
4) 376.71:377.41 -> 43.61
